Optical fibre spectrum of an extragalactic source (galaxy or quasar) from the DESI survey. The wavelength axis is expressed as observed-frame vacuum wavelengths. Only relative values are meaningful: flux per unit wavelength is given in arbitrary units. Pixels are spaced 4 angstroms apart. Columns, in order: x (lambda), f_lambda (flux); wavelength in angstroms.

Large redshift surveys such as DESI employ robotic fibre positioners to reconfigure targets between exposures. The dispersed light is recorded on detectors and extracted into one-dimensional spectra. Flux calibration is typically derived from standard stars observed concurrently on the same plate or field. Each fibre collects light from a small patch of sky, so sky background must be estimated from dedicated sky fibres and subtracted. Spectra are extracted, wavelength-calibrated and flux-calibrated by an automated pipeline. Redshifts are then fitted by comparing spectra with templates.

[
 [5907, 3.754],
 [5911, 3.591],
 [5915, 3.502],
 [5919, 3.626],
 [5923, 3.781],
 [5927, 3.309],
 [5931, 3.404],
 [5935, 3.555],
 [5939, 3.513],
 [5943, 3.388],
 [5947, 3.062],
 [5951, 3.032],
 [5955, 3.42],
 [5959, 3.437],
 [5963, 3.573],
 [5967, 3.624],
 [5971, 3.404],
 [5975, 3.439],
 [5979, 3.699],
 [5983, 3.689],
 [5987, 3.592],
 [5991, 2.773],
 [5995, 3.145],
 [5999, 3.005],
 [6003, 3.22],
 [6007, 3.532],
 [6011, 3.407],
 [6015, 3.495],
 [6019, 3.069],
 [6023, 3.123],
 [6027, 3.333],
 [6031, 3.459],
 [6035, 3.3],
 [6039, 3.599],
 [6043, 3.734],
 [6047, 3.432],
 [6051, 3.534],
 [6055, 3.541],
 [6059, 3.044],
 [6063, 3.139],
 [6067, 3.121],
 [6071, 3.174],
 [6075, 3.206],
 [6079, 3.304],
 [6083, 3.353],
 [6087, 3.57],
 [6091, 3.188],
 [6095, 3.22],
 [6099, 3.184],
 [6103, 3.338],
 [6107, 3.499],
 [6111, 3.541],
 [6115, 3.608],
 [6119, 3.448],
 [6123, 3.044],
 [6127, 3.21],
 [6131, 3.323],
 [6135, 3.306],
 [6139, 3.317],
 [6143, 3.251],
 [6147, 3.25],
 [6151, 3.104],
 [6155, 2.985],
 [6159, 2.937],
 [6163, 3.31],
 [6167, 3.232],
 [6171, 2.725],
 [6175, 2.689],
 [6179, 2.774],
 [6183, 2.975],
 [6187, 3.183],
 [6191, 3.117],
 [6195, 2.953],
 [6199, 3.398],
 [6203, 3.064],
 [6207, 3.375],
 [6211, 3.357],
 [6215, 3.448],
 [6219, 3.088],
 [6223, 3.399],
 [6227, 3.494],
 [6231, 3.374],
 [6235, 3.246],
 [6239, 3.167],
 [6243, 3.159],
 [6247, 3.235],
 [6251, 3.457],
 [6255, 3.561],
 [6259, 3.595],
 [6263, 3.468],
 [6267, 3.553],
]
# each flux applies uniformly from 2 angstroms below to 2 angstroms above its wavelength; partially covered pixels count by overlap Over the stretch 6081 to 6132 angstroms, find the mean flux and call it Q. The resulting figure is 3.35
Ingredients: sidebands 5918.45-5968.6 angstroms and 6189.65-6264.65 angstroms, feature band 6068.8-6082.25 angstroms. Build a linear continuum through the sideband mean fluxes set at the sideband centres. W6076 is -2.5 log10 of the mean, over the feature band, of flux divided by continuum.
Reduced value 0.05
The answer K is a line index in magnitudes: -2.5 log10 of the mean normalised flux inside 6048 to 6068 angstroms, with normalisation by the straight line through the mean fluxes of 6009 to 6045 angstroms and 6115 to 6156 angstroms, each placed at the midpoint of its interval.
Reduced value 0.02 mag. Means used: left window 3.39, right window 3.25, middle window 3.29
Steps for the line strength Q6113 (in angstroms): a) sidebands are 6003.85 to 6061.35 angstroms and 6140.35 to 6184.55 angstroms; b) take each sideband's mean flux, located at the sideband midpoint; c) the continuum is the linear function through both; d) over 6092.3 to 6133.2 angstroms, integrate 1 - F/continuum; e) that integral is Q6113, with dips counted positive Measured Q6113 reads -2.2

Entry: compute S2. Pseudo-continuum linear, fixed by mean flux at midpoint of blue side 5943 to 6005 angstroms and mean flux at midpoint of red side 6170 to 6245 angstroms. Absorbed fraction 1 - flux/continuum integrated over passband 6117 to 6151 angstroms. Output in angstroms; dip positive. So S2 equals -0.42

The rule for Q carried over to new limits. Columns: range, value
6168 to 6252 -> 3.17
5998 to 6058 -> 3.39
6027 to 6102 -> 3.34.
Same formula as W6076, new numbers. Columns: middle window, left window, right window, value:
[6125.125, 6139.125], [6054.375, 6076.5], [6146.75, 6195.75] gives -0.072 mag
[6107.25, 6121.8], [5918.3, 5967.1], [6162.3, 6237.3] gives -0.080 mag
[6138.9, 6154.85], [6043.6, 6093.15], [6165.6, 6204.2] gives -0.029 mag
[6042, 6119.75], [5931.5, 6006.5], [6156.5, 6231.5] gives -0.031 mag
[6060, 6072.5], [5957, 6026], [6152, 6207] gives 0.034 mag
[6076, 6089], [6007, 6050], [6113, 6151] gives -0.015 mag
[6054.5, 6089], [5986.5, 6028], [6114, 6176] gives -0.019 mag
